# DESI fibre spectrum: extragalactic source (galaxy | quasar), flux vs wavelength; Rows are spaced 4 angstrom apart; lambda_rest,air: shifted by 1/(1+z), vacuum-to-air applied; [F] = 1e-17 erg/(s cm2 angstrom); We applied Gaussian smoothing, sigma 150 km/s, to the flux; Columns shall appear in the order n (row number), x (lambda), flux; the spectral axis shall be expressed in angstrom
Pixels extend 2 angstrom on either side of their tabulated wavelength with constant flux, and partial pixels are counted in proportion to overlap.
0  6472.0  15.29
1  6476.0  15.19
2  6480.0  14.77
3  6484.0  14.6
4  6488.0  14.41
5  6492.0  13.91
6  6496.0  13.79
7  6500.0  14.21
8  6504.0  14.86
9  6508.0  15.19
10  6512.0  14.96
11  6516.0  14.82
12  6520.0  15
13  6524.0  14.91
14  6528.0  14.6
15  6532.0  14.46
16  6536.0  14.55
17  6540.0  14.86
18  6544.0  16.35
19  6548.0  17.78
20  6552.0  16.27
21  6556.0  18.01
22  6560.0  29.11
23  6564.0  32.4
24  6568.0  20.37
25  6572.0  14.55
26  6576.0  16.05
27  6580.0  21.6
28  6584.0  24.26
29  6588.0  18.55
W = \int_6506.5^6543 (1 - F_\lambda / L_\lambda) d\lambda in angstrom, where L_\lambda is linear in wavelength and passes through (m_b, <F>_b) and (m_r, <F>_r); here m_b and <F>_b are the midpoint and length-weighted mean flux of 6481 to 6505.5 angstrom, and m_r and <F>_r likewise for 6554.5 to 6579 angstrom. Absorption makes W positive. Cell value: 5.4 angstrom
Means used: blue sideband 14.3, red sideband 21.8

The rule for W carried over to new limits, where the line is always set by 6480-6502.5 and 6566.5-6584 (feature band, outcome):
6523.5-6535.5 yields 1.2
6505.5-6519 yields 0.3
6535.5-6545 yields 0.9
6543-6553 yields 0.2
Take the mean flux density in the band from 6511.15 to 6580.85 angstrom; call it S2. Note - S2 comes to 17.8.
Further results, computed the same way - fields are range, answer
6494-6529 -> 14.7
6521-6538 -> 14.7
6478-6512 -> 14.5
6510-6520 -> 14.9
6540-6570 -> 21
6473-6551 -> 14.9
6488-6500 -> 14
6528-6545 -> 14.9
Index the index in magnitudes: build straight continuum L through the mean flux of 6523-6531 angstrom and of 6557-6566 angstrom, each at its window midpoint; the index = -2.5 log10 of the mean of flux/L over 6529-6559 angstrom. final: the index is 0.30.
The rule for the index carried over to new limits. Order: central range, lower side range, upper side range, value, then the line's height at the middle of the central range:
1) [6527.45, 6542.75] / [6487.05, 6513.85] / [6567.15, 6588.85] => 0.13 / 16.6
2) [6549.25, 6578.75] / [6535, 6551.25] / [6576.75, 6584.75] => -0.10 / 19.1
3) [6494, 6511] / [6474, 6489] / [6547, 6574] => 0.14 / 16.5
